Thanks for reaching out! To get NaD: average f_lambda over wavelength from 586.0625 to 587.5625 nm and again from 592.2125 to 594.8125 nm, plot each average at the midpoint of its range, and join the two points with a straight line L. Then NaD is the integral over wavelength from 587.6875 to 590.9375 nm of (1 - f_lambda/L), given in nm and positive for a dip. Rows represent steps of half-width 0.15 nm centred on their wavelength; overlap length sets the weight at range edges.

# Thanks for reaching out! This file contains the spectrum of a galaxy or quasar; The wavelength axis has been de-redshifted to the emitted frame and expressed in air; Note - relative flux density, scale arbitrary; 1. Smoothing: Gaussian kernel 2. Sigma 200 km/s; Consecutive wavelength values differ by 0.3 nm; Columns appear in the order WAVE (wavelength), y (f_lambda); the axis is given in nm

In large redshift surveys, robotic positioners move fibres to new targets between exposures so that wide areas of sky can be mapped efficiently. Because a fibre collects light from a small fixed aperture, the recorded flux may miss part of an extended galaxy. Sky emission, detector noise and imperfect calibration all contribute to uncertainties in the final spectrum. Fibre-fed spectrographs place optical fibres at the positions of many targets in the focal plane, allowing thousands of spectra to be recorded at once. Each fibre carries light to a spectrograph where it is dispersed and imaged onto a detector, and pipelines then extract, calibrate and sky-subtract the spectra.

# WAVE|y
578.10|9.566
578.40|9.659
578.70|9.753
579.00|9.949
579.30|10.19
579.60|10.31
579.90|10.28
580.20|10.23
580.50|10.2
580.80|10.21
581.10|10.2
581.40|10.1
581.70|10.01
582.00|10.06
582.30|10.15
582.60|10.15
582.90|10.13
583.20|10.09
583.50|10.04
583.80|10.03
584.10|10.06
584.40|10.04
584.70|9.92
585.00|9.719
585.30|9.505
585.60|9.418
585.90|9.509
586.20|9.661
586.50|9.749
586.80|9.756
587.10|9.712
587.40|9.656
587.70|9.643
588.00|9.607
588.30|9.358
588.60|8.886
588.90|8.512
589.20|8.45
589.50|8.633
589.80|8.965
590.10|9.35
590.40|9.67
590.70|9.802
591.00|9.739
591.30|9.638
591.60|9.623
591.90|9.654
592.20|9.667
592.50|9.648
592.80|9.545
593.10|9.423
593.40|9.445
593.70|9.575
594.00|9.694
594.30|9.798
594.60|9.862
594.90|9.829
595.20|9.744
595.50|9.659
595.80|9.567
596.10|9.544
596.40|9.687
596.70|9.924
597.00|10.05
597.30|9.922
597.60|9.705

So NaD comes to 0.17 nm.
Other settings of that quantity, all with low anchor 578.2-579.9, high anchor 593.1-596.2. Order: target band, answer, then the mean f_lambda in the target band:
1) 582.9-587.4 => 0.02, 9.81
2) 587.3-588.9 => 0.08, 9.34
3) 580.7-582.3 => -0.03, 10.1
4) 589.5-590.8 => 0.06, 9.34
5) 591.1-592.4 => 0.01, 9.65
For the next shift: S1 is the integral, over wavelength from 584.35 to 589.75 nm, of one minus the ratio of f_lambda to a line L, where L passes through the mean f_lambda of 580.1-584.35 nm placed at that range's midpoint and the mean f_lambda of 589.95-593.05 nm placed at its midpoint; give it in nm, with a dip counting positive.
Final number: 0.25 nm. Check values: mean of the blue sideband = 10.1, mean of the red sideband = 9.63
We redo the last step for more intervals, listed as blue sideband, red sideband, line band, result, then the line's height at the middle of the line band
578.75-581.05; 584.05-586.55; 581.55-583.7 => -0.03 nm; 9.94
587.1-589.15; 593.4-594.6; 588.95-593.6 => 0.04 nm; 9.49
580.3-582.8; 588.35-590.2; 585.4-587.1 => -0.05 nm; 9.33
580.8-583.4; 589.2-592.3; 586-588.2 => 0.01 nm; 9.71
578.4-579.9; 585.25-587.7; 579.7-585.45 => -0.13 nm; 9.84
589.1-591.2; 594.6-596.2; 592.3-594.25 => -0.01 nm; 9.52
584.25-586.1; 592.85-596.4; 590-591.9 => 0.00 nm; 9.66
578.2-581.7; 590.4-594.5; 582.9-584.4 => -0.02 nm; 9.95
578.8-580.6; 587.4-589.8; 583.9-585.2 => -0.05 nm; 9.56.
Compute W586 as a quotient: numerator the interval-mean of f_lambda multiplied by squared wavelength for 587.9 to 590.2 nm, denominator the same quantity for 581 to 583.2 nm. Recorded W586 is 0.91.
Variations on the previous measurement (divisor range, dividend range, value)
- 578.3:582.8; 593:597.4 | 1.01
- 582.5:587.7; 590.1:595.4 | 1.01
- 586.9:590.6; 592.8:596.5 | 1.07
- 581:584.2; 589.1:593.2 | 0.96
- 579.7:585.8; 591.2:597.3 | 1.00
